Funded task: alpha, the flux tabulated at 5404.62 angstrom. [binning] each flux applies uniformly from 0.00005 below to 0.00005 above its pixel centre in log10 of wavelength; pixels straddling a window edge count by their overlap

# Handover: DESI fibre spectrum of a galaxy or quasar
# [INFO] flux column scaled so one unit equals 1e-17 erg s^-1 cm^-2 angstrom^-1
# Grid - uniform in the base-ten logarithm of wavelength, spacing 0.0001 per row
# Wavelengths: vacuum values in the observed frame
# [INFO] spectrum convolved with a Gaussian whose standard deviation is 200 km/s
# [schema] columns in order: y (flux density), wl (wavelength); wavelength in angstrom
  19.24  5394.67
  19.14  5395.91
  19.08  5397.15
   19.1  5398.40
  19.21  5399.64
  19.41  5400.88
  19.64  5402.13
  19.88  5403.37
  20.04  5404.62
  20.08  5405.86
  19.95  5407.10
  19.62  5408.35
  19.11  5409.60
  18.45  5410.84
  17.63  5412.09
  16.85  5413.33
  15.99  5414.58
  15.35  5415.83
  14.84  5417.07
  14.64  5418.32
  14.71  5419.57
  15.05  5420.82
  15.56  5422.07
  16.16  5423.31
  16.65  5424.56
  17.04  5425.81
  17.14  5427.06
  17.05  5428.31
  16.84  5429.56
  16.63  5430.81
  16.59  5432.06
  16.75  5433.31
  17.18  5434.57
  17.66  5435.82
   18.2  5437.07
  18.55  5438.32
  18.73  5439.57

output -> 20.04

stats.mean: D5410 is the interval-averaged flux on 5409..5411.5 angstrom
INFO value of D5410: 18.8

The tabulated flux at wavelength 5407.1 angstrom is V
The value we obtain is 19.95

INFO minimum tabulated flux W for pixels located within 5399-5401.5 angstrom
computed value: 19.21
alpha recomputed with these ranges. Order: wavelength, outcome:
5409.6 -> 19.11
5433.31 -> 16.75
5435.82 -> 17.66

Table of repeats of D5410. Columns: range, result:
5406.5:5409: 19.7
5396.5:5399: 19.1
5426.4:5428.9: 17.1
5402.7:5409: 19.9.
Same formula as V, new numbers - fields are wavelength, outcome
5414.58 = 15.99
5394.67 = 19.24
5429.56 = 16.84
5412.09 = 17.63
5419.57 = 14.71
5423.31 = 16.16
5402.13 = 19.64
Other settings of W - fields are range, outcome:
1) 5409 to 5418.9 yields 14.64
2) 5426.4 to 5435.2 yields 16.59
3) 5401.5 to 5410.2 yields 19.11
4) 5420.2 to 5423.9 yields 15.05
